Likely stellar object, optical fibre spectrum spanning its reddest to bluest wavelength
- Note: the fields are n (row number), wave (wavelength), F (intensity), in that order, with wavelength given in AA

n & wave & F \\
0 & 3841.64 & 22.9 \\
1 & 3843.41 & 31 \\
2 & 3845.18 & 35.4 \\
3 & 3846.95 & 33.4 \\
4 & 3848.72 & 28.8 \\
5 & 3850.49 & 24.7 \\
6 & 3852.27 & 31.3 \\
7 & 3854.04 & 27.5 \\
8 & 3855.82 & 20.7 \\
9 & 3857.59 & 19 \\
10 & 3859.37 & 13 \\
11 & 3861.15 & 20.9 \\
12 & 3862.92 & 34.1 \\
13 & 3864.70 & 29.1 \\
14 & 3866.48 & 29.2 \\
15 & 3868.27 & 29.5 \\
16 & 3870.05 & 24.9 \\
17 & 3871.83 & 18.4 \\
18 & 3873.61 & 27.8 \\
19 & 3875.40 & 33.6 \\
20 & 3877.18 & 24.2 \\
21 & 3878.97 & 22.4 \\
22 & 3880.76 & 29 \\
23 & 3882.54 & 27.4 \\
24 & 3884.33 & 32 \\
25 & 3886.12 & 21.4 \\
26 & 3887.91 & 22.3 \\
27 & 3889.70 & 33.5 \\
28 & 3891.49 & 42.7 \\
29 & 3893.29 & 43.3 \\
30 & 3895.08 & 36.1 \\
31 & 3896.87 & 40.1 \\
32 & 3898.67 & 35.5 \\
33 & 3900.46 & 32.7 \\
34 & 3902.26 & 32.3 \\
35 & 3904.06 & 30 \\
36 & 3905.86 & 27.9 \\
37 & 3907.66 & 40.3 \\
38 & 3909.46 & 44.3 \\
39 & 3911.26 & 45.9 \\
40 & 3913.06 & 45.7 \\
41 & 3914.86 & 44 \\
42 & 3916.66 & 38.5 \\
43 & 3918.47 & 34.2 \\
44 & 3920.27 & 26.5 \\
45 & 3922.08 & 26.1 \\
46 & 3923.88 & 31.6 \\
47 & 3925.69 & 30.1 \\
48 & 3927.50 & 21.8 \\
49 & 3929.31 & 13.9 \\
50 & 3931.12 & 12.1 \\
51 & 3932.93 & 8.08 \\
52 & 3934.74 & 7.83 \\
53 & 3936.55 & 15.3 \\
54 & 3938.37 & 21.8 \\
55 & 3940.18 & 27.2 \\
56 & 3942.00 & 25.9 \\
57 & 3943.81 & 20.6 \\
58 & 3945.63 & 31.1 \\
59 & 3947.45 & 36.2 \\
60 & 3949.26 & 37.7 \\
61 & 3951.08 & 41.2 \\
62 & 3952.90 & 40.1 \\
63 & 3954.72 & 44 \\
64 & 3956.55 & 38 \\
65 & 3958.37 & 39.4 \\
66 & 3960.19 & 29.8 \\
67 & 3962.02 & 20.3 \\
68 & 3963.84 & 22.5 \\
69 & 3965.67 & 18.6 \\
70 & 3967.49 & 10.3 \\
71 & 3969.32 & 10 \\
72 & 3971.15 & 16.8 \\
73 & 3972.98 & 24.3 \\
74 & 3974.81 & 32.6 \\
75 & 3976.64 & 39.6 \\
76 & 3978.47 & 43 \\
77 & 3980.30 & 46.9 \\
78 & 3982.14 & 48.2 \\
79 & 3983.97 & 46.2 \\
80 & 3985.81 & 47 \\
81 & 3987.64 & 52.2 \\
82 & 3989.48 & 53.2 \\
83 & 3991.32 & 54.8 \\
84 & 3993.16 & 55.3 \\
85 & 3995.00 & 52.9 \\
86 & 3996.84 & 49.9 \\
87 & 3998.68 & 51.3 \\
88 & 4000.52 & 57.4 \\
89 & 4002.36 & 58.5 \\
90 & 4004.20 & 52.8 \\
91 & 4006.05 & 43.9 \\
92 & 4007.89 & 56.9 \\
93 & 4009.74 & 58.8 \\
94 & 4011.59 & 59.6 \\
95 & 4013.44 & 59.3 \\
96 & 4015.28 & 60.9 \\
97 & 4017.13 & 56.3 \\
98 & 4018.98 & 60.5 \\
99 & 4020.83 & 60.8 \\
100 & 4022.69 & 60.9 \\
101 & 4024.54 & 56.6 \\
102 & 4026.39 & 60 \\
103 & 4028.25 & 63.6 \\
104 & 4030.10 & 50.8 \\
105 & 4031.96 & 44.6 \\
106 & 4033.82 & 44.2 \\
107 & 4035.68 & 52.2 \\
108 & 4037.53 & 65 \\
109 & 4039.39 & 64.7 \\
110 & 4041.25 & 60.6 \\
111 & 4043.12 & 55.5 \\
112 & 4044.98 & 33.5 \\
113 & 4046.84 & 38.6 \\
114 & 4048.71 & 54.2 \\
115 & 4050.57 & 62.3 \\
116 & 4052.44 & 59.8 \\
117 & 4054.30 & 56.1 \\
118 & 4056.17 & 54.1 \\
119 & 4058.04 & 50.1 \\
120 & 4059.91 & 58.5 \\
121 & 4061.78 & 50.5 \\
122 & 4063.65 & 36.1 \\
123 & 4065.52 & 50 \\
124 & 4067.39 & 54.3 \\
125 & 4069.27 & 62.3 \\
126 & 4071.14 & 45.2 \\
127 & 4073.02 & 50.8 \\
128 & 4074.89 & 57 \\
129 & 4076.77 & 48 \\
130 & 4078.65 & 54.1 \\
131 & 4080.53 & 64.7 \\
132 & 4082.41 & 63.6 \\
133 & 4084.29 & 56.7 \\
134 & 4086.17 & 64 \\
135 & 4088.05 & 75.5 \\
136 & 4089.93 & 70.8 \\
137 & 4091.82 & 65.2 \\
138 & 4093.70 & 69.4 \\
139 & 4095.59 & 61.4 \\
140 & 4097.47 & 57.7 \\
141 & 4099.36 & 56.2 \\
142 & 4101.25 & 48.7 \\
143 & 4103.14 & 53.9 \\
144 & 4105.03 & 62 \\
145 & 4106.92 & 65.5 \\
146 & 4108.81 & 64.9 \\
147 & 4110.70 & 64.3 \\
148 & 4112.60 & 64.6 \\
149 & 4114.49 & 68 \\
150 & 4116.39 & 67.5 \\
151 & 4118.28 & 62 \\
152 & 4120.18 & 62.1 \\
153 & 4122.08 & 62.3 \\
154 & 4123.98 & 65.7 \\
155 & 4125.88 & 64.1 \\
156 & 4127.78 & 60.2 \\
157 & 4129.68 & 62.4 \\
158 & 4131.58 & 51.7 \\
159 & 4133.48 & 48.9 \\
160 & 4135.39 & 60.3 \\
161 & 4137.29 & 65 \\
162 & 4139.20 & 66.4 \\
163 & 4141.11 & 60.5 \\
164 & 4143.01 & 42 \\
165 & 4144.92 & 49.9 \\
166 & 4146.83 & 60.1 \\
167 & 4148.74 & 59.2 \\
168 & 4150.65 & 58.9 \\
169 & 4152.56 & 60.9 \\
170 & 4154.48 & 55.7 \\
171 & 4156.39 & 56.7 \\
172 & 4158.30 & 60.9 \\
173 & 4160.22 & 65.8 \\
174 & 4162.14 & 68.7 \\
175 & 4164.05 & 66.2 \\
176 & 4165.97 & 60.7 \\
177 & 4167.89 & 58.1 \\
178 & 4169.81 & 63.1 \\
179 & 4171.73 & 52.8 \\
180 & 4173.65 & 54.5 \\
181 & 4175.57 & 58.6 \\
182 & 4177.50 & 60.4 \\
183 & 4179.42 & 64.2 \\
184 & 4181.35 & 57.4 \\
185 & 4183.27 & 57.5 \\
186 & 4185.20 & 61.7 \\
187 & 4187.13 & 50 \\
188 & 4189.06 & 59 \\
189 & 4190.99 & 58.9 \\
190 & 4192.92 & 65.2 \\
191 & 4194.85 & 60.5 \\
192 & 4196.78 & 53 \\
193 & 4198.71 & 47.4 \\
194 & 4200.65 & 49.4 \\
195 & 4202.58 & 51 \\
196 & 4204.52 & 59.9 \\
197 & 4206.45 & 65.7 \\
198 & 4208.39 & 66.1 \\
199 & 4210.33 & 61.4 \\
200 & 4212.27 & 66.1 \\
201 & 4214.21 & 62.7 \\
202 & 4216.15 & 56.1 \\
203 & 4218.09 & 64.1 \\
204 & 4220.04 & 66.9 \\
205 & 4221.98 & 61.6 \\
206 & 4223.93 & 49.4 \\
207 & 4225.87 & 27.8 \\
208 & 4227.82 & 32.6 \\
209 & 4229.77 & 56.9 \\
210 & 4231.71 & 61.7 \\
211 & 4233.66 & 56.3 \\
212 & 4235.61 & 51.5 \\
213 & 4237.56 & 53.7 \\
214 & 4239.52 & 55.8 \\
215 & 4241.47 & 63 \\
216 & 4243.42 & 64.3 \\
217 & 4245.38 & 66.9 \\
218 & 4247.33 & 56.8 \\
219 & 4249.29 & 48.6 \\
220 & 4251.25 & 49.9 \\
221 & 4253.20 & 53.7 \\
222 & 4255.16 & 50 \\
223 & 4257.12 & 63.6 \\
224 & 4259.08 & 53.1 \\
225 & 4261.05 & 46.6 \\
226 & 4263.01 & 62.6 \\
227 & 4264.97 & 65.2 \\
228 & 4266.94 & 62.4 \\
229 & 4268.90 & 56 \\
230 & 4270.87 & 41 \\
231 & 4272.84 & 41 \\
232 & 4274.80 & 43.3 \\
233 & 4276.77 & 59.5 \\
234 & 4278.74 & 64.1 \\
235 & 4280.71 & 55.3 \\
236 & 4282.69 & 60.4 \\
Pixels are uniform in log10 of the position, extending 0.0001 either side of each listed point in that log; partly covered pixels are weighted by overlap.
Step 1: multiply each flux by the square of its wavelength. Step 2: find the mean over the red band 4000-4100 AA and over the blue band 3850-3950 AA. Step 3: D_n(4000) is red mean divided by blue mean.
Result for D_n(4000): 2.13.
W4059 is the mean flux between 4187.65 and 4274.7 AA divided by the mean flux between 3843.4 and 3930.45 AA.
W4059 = 1.84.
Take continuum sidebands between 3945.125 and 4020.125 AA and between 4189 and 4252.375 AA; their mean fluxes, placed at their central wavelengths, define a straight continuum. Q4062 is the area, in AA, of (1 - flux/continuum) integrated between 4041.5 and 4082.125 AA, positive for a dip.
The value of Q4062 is -4.2 AA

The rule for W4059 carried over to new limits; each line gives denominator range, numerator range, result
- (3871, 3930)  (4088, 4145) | 1.91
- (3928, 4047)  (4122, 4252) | 1.38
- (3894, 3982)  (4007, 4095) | 1.88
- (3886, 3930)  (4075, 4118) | 1.83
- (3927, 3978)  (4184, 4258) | 2.22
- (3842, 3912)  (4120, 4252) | 1.93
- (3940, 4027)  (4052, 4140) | 1.37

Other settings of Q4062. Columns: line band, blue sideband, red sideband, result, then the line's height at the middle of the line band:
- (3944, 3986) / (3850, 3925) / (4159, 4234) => 5.5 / 37.6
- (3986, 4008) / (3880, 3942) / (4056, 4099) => -4.4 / 44.2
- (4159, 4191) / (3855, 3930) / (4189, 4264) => -4.6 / 52.4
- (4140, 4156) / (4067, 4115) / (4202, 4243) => 0.8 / 58.8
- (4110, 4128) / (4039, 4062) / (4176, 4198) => -2.6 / 56.2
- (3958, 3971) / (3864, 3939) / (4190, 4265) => 5.3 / 34.6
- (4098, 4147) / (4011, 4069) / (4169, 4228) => -3.4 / 56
